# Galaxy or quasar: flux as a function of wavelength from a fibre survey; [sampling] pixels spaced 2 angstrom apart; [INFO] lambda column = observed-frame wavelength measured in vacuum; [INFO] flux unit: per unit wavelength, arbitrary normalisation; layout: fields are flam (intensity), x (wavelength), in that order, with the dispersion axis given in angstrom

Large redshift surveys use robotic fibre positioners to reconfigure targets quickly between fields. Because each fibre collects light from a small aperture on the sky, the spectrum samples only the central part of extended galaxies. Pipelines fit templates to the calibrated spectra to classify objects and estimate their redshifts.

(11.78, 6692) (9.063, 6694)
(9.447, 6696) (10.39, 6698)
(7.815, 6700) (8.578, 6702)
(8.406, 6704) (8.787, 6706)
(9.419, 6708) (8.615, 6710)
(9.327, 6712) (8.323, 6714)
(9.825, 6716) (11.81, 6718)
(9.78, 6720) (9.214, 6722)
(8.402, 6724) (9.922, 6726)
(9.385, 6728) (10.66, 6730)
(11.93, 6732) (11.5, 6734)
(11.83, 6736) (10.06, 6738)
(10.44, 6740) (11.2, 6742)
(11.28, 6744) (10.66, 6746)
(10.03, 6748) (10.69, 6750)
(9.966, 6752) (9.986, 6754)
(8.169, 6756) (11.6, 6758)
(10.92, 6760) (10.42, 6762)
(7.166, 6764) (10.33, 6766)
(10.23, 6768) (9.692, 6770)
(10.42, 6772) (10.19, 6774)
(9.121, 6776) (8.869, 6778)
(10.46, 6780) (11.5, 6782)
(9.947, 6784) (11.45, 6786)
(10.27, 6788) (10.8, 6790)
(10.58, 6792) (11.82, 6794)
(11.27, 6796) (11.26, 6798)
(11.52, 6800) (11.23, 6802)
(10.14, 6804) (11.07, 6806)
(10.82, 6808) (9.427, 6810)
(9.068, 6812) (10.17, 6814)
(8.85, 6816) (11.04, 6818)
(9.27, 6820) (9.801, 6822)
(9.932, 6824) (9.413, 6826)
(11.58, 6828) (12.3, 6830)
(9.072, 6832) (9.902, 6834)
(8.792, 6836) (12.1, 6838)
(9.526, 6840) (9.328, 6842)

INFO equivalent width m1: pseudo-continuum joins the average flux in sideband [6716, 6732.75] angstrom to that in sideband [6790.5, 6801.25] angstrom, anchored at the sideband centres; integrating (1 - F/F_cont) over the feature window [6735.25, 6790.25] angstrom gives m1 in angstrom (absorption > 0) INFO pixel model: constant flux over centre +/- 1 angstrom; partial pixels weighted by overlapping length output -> 2.3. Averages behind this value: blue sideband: 10.1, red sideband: 11.3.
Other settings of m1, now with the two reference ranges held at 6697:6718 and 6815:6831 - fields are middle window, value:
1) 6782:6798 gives -1.62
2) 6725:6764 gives -4.17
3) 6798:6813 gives -0.64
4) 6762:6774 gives 0.02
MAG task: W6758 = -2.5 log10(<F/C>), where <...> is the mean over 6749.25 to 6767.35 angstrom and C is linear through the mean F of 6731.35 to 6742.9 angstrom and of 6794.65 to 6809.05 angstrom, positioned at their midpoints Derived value 0.12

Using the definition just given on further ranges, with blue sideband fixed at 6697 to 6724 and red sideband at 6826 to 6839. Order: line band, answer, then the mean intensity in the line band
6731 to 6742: -0.17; 11.2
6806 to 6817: 0.05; 9.79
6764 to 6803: -0.05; 10.5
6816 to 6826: 0.06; 9.83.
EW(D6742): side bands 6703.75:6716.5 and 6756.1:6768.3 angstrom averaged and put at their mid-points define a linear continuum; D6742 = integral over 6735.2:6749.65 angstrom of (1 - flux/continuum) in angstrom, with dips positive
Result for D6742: -1.8 angstrom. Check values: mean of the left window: 8.96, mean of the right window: 9.96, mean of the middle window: 10.8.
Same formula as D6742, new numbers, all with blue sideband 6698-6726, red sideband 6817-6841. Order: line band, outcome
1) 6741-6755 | -1.54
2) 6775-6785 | -0.20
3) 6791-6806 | -1.75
